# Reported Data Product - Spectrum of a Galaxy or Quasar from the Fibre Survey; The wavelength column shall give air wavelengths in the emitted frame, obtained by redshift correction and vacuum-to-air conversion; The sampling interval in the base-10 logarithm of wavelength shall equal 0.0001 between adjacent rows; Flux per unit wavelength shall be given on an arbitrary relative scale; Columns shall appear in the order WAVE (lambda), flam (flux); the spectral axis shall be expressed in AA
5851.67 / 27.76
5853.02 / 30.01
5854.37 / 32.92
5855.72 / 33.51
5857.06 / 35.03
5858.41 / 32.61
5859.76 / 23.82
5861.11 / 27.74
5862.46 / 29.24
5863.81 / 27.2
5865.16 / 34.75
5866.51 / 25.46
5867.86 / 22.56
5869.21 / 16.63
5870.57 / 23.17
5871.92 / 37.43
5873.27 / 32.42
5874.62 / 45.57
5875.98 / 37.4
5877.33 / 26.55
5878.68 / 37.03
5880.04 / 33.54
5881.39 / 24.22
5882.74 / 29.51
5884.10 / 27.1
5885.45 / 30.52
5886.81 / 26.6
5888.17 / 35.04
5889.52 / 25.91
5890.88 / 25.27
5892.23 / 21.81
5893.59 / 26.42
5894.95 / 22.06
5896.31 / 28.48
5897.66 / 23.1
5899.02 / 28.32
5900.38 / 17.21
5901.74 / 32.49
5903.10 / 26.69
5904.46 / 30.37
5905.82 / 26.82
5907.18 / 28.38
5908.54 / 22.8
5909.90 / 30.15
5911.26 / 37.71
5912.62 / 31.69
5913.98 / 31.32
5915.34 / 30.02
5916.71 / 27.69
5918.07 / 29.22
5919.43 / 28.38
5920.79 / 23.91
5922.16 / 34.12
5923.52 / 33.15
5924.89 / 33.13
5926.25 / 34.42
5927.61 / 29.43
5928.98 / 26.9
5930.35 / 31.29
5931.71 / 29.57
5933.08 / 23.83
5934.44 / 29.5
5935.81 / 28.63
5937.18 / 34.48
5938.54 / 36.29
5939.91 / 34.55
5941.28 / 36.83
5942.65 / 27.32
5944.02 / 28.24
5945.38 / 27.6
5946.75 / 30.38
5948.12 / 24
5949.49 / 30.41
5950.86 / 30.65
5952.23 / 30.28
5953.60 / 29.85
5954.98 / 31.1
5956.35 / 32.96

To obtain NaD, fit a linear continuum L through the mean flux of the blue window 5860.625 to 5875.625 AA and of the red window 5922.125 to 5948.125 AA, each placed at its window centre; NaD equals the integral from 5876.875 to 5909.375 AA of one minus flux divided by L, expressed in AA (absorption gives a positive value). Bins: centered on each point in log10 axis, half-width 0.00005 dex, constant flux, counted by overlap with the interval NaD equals 2.8 AA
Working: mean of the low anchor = 29.5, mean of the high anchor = 30.8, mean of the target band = 27.4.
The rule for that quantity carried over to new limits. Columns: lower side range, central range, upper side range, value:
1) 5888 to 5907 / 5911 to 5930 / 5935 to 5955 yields -1.5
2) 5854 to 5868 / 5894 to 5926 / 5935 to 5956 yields 1.8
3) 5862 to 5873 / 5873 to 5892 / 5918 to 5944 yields -2.0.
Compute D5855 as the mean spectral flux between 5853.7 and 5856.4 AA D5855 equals 33.3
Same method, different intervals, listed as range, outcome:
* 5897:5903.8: 25.6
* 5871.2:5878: 35.8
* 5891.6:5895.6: 23.4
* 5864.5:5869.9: 24.8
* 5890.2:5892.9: 23.6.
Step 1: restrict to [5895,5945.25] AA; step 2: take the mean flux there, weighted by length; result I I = 29.5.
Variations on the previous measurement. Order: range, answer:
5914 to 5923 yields 29.1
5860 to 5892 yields 29.4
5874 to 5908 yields 28.6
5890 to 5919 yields 27.5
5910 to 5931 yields 30.8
